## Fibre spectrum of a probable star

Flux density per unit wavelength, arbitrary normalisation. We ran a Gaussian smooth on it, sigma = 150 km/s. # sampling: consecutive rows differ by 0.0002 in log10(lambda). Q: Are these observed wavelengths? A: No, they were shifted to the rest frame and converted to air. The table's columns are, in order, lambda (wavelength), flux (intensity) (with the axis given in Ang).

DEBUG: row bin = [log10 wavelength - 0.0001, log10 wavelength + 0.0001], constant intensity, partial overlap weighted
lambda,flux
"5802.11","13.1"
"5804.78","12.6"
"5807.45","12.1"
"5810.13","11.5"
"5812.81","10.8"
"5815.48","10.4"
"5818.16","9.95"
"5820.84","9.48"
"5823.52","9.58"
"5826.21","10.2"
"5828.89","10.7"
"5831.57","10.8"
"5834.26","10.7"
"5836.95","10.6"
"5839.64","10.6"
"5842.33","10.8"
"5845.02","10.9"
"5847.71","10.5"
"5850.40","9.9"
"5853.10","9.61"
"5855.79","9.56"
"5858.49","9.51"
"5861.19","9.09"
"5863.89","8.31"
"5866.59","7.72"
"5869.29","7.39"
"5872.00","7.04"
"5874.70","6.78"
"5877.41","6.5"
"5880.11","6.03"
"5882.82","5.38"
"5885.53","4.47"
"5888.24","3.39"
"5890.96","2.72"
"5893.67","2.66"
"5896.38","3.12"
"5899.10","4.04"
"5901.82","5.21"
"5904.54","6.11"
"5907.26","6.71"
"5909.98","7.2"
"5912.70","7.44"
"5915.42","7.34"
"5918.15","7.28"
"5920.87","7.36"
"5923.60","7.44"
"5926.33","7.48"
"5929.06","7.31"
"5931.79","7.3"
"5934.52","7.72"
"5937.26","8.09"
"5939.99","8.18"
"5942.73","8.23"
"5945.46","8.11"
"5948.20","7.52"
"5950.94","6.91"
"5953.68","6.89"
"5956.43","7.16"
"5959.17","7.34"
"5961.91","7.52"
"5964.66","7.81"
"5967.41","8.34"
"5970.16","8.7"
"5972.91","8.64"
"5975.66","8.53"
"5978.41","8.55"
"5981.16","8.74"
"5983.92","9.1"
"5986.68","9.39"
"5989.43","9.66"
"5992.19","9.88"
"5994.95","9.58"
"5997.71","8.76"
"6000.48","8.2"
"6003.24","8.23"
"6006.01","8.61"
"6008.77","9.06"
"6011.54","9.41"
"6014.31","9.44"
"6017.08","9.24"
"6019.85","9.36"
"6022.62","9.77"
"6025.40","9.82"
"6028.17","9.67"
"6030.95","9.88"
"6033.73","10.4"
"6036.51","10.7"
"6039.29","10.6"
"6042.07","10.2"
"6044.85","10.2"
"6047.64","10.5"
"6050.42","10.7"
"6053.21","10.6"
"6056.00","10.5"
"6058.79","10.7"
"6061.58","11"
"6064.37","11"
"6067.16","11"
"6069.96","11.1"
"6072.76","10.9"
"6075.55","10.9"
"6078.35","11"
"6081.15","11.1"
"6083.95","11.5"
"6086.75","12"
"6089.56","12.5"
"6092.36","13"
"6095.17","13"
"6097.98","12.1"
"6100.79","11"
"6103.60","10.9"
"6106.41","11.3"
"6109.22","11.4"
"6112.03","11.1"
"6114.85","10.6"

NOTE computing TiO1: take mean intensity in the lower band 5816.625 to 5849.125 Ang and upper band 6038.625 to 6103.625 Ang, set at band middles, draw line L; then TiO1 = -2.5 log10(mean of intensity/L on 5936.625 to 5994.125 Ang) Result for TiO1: 0.29 mag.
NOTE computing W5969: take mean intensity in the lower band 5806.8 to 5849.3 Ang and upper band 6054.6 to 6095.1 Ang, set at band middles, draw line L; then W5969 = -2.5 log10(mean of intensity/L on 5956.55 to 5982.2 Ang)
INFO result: 0.32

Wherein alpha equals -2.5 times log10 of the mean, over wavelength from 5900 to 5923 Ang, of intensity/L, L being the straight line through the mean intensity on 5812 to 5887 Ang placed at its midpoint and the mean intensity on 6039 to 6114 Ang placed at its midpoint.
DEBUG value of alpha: 0.377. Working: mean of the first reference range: 9.02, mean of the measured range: 6.8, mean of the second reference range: 11.2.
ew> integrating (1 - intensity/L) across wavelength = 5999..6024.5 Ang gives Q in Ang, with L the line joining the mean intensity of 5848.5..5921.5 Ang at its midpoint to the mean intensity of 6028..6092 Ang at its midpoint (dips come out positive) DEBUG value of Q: 1.71 Ang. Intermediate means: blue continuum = 6.61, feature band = 9.05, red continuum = 10.9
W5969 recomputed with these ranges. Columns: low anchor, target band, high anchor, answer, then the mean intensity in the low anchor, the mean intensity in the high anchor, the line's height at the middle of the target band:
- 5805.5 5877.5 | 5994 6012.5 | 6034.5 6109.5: 0.215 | 9.74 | 11.2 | 10.7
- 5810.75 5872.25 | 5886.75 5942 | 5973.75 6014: 0.446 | 9.81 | 8.99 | 9.42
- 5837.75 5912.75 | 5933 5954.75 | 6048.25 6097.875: 0.113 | 7.11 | 11.3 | 8.57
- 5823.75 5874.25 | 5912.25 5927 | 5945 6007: 0.204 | 9.61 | 8.36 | 8.91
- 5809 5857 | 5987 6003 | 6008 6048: 0.091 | 10.4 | 9.88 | 9.96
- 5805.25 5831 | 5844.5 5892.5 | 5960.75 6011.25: 0.336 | 10.6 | 8.76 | 10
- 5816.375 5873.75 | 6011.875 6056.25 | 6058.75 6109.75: 0.104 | 9.65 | 11.5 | 11.1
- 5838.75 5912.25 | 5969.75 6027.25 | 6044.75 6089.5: 0.056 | 7.06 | 11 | 9.58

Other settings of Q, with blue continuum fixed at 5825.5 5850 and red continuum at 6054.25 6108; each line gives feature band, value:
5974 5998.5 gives 4.3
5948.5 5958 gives 3.4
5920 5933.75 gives 4.4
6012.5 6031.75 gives 2.8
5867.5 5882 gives 5.4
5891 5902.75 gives 7.9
